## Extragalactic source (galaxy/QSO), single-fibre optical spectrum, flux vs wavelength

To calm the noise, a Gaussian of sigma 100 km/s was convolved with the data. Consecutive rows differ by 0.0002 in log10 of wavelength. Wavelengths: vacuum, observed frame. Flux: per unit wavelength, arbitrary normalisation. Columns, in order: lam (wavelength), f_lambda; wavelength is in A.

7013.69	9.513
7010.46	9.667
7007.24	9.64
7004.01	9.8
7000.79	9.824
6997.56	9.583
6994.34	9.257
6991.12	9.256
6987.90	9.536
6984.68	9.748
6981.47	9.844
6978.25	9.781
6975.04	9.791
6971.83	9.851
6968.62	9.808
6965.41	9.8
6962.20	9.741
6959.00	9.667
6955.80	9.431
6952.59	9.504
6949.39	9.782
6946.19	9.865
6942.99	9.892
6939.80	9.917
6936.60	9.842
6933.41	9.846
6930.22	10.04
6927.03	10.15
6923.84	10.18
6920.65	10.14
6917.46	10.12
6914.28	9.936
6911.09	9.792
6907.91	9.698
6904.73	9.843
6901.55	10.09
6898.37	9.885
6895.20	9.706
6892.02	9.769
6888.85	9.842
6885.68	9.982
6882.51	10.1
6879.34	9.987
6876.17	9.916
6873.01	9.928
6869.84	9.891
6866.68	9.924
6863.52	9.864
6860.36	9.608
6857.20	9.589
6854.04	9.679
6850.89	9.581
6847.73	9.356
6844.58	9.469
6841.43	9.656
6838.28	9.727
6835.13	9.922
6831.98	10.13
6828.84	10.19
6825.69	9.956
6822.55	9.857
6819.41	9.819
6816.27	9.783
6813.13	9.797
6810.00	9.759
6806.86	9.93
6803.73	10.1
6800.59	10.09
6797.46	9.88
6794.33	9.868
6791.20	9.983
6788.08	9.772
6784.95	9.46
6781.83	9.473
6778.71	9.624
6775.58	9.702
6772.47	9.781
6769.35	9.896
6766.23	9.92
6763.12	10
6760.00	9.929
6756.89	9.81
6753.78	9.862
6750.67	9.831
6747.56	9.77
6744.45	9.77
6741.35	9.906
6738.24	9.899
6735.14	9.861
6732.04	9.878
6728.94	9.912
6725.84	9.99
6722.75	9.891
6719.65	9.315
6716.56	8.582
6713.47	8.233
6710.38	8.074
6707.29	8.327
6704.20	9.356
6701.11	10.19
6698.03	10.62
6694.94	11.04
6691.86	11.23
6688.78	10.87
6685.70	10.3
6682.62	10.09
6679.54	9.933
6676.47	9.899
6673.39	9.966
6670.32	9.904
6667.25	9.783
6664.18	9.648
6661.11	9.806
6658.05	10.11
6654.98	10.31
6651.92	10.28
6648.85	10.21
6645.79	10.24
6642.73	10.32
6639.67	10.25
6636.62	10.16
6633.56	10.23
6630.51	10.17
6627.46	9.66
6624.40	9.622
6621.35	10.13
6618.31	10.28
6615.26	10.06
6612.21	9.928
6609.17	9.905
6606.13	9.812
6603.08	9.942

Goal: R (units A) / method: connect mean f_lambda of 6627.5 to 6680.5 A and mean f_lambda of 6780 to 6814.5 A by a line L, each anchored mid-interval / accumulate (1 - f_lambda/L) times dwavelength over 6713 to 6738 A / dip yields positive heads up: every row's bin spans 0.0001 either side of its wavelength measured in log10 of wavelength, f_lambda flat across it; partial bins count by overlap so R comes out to 1.0 A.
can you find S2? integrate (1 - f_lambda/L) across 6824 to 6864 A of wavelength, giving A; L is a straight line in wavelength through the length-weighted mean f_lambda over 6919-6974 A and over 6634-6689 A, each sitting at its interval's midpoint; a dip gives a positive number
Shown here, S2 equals 0.8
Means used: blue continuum 10.1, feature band 9.74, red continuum 9.85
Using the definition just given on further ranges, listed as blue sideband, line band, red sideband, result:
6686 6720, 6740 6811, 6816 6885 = -0.70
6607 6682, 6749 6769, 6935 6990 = 0.08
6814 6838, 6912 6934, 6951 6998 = -0.72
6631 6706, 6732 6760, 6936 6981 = 0.64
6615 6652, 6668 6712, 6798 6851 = 0.26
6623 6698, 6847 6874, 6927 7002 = 0.45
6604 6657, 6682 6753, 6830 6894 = 1.45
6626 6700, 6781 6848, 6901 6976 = 1.26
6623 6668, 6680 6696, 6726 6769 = -1.06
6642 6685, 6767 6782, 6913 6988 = 0.35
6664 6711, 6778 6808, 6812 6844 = 0.24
